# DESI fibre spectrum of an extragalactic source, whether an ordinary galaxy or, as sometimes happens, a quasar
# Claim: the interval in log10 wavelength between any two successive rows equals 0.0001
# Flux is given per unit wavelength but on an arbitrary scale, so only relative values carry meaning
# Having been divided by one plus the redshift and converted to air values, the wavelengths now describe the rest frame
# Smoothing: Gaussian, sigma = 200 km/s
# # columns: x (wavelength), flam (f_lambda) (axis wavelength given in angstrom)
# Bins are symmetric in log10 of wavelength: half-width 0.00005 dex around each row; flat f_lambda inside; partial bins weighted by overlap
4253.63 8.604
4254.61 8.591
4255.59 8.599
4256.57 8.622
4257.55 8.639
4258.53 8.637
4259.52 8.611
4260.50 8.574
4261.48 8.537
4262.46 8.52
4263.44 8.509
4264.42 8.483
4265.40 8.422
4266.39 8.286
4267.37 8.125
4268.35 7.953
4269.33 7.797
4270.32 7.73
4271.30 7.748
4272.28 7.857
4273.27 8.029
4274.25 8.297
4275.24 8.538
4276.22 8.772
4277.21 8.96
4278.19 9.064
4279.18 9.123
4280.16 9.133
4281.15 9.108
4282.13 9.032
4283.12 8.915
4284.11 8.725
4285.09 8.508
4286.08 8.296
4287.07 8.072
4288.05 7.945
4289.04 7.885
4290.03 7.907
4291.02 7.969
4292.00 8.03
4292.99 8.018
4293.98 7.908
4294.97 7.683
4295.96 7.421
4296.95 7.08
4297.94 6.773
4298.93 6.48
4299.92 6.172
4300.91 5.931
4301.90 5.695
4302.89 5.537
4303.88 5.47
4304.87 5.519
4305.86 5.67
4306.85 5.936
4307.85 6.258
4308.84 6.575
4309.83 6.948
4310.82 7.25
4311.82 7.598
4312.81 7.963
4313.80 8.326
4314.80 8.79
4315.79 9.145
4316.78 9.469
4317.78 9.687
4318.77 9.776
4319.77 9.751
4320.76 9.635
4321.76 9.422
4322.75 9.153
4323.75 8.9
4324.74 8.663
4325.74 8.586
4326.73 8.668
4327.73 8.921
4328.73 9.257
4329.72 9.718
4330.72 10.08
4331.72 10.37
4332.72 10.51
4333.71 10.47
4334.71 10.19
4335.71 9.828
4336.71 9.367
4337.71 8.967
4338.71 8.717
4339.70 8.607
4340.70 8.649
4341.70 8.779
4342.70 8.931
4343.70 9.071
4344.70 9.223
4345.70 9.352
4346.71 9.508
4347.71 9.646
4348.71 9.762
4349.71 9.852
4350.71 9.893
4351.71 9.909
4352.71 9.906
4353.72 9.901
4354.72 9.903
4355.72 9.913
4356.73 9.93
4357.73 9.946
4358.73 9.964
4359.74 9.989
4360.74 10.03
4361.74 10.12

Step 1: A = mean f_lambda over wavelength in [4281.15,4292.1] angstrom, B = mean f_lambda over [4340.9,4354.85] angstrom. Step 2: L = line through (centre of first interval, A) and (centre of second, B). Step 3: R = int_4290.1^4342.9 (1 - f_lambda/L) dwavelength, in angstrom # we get 4.34 angstrom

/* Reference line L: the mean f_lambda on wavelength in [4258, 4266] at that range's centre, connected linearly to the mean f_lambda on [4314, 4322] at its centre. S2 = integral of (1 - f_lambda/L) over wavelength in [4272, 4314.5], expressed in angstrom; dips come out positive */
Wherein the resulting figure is 6.6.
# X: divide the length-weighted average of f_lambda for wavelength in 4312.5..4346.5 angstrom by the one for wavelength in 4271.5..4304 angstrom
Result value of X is 1.18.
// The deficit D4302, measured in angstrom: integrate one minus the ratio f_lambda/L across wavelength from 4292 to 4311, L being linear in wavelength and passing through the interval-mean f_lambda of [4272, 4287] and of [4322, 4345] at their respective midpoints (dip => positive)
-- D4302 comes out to 5.01 angstrom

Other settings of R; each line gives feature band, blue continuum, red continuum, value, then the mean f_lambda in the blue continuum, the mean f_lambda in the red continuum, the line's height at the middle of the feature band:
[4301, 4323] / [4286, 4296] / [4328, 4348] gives 2.5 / 7.93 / 9.45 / 8.61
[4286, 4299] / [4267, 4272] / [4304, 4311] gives -1.5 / 7.87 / 6.22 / 6.87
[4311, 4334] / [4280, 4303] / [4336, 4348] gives -1.8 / 7.69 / 9.07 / 8.54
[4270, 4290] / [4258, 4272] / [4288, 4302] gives -1.8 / 8.28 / 7.28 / 7.78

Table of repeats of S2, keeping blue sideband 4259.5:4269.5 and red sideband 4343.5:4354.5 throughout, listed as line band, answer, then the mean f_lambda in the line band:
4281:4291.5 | 0.4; 8.37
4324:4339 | -0.2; 9.49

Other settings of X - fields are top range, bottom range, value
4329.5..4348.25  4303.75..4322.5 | 1.20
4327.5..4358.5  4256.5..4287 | 1.13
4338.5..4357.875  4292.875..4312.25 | 1.44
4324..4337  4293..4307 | 1.49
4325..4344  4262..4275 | 1.15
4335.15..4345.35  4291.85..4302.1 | 1.29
